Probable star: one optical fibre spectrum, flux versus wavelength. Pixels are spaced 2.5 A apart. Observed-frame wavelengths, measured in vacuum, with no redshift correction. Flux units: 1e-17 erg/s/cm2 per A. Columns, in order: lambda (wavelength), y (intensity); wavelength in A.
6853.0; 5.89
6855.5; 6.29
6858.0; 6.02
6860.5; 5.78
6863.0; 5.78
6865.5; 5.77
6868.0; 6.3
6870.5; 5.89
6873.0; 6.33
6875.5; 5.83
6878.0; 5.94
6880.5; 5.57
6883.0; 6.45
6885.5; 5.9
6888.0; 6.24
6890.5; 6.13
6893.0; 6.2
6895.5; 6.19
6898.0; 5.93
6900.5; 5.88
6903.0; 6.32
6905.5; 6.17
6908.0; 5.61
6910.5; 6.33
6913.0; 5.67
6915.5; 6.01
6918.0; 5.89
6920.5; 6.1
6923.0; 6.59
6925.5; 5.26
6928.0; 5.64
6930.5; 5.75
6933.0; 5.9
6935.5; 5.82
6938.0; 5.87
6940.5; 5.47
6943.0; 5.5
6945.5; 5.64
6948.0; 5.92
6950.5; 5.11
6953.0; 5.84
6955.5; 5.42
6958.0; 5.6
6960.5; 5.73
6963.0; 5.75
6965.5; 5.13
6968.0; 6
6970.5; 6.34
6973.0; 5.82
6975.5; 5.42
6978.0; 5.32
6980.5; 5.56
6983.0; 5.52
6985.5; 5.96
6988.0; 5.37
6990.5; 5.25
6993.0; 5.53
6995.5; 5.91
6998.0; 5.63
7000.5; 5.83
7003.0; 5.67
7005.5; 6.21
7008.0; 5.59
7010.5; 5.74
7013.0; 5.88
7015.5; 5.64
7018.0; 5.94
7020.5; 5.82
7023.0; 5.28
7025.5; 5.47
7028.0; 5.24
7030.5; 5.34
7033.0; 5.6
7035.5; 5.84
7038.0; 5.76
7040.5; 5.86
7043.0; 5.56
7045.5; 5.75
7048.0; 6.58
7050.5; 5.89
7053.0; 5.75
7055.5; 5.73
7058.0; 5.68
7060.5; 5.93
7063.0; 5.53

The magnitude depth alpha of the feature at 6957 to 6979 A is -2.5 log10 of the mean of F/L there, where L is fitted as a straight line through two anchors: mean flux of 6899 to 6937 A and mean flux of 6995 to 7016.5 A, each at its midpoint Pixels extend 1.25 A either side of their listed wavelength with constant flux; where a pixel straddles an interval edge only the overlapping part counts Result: 0.03 mag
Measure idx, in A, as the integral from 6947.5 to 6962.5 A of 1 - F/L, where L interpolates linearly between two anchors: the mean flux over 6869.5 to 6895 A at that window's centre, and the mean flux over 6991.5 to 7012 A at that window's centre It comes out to 0.7 A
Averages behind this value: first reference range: 6.05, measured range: 5.59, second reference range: 5.76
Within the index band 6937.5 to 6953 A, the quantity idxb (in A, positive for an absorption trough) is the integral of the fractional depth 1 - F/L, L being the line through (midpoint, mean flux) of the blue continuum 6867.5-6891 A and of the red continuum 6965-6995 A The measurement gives 0.5 A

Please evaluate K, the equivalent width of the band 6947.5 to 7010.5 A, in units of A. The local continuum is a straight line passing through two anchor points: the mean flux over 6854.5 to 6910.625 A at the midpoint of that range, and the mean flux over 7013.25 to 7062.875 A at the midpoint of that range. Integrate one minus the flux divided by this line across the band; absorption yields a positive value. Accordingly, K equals 1.95 A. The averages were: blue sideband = 6.03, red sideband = 5.72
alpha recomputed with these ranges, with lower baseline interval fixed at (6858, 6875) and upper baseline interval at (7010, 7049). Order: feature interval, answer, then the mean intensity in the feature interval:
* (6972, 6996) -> 0.04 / 5.55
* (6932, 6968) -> 0.04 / 5.63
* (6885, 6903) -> -0.03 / 6.09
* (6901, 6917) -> -0.02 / 6.01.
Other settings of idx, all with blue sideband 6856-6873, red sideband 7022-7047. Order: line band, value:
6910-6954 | 0.23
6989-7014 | -0.27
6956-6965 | 0.20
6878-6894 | -0.40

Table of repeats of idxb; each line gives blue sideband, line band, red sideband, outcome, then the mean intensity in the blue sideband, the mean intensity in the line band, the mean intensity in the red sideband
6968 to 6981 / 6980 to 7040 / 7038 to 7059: 1.4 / 5.73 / 5.65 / 5.85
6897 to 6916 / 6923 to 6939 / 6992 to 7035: 0.4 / 5.99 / 5.77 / 5.67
